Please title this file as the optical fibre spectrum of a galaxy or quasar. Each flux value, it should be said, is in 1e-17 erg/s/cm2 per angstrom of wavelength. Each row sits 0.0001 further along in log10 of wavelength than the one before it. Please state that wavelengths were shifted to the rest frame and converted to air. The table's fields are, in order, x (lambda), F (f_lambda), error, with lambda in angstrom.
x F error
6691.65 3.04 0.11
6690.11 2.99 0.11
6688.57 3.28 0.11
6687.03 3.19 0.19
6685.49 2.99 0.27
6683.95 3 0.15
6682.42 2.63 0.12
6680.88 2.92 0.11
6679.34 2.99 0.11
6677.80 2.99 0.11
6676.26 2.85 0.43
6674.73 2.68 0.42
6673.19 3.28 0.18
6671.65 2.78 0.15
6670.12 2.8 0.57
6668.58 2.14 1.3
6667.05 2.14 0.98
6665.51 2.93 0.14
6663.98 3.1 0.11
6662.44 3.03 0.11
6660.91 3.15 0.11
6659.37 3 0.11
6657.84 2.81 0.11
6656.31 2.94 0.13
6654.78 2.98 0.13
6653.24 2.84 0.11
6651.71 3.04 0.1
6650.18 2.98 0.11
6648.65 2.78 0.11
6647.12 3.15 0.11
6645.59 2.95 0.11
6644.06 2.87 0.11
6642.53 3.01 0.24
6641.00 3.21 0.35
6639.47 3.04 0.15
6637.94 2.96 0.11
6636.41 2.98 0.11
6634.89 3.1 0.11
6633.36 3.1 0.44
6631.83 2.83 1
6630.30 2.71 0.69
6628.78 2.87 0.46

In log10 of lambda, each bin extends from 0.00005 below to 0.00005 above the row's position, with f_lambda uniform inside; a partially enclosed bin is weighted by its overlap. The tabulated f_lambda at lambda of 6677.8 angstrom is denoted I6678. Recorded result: 2.99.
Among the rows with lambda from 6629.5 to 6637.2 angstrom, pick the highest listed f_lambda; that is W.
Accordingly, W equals 3.1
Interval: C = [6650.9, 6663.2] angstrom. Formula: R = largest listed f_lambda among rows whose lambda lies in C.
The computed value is 3.15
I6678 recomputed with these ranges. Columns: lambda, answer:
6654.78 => 2.98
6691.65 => 3.04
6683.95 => 3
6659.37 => 3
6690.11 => 2.99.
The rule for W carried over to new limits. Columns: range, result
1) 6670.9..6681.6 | 3.28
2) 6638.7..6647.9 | 3.21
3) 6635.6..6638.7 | 2.98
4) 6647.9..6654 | 3.04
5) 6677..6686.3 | 3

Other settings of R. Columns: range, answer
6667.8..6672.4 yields 2.8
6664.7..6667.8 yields 2.93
